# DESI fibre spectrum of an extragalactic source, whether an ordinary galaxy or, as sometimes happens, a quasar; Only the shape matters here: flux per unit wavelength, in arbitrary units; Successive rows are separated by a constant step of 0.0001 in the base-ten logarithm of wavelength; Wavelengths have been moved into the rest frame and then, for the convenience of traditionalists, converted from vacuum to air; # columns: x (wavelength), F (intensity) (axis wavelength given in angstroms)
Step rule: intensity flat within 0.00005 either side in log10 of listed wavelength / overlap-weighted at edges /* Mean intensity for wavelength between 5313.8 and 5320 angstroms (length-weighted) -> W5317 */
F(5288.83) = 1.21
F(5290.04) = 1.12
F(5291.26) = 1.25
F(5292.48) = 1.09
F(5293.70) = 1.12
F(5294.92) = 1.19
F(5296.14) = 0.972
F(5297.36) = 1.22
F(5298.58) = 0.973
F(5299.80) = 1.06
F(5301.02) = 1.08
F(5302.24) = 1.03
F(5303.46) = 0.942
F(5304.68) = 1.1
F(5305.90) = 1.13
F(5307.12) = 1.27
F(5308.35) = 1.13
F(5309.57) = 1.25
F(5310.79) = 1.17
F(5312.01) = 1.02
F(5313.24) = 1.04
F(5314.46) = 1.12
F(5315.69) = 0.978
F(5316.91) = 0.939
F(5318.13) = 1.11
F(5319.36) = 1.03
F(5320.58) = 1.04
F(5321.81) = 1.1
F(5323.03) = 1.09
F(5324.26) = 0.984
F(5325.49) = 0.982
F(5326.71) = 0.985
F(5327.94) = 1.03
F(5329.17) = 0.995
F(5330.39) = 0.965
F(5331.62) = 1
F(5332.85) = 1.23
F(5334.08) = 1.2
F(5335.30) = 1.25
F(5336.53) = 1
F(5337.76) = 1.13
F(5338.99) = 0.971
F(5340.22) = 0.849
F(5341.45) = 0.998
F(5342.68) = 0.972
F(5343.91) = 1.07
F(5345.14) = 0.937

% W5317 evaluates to 1.04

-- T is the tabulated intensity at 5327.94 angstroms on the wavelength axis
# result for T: 1.03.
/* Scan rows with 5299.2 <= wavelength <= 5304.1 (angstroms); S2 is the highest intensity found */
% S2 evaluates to 1.08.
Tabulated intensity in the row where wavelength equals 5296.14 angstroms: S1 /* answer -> 0.972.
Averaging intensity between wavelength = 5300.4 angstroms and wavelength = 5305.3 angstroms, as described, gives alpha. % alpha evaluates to 1.04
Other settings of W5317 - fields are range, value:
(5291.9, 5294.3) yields 1.1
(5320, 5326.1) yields 1.04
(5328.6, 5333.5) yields 1.05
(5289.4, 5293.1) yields 1.15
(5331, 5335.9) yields 1.17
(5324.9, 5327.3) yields 0.986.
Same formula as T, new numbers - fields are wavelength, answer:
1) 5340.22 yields 0.849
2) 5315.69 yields 0.978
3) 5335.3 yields 1.25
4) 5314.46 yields 1.12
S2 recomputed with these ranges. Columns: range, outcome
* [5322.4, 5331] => 1.09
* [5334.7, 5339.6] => 1.25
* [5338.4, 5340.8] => 0.971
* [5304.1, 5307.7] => 1.27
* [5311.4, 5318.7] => 1.12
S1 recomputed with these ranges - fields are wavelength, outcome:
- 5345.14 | 0.937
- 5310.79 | 1.17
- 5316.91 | 0.939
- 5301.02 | 1.08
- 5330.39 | 0.965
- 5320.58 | 1.04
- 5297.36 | 1.22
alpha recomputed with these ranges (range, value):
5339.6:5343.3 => 0.94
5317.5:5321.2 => 1.06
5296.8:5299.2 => 1.09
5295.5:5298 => 1.1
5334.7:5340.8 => 1.04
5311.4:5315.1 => 1.06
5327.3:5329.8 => 1.01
